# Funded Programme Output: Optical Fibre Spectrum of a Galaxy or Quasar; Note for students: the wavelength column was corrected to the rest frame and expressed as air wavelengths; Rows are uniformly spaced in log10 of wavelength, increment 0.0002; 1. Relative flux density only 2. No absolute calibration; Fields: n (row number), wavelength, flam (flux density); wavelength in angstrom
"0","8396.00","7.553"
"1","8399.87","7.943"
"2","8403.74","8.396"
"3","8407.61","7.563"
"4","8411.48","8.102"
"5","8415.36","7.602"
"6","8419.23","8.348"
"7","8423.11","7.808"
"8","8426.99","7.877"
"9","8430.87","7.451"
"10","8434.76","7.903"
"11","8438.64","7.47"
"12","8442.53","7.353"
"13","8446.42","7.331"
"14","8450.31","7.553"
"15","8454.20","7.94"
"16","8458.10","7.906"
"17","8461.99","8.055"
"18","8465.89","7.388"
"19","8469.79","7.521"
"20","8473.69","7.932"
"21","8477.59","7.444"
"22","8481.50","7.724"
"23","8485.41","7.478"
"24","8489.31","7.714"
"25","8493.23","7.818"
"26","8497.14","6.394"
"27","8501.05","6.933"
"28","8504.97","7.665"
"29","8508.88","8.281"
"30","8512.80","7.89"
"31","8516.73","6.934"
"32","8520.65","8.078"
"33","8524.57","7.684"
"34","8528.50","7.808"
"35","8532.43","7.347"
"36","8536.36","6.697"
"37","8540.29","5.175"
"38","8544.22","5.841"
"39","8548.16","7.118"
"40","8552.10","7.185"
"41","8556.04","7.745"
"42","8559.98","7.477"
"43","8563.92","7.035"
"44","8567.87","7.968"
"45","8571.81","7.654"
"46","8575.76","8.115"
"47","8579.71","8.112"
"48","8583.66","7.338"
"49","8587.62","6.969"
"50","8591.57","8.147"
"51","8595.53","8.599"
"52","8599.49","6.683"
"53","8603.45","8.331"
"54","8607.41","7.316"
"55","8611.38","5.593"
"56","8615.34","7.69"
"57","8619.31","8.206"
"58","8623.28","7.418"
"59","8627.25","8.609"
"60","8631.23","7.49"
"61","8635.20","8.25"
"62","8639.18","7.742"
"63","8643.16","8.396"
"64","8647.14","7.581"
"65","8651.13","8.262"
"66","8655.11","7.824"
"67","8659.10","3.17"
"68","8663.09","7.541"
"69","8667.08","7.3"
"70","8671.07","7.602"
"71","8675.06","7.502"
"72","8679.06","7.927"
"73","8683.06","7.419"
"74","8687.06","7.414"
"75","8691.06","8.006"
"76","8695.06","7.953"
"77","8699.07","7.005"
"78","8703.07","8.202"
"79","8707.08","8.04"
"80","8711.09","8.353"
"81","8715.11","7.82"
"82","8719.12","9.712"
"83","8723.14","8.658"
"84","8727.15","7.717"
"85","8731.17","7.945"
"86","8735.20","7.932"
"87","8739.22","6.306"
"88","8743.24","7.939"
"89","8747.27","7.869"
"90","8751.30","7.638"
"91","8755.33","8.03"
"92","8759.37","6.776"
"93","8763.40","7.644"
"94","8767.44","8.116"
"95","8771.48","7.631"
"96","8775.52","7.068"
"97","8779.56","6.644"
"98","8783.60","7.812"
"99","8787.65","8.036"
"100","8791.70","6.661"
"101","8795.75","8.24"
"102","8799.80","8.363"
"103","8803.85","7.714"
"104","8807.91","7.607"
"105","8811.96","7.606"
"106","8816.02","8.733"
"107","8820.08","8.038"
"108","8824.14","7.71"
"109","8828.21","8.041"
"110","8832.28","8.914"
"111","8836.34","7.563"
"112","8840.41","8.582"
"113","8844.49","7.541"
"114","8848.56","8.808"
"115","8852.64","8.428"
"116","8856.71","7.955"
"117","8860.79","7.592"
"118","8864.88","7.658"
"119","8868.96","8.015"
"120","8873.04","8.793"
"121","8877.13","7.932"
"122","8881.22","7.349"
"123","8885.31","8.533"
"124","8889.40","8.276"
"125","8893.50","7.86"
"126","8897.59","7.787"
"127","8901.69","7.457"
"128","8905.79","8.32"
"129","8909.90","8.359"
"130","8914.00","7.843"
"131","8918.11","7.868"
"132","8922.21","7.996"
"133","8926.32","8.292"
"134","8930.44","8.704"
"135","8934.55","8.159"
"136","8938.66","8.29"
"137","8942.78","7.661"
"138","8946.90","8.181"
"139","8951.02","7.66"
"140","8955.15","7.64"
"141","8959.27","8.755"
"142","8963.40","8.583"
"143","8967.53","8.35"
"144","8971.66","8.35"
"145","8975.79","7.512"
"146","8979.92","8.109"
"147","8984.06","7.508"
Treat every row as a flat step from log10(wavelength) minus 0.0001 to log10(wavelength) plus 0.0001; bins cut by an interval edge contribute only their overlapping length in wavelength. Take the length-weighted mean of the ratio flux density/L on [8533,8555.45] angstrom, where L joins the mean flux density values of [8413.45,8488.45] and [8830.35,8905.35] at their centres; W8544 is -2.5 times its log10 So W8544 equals 0.19 mag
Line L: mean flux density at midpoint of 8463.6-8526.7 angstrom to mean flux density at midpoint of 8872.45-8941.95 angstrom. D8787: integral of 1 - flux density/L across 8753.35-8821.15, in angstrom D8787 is 2.11 angstrom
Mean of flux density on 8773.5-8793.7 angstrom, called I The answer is 7.24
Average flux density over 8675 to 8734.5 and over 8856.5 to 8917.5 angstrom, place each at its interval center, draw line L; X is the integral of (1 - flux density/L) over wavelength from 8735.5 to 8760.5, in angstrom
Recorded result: 1.6 angstrom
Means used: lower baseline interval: 7.99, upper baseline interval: 7.98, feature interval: 7.48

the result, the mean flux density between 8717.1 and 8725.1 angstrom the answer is 9.19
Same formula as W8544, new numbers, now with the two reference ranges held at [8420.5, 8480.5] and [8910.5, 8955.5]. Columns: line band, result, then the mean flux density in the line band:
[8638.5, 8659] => 0.04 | 7.53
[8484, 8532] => 0.02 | 7.55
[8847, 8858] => -0.06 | 8.41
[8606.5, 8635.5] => 0.04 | 7.54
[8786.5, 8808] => 0.02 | 7.77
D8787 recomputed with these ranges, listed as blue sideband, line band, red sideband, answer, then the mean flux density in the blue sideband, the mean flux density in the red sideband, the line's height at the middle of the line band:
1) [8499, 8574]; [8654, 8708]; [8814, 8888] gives 2.4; 7.29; 8.12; 7.67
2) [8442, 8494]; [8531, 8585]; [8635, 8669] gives 2.0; 7.66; 7.29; 7.48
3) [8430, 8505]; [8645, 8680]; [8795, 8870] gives 2.9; 7.55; 8.06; 7.82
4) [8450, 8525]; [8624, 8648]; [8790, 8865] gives -0.7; 7.62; 8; 7.78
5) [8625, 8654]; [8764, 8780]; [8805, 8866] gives 1.2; 8.03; 8.05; 8.05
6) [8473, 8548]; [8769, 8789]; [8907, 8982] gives 1.0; 7.29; 8.13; 7.81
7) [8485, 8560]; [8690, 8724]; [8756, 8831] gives -2.8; 7.25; 7.71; 7.56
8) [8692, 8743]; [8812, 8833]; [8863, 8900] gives -0.5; 7.97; 8.02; 8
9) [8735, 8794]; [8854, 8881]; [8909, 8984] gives -0.4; 7.46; 8.11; 7.83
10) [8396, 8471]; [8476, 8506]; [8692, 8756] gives 1.6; 7.76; 7.94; 7.8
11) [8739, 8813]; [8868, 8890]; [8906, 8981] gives -0.6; 7.59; 8.13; 7.93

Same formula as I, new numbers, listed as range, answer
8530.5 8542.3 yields 6.4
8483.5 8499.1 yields 7.35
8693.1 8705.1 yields 7.72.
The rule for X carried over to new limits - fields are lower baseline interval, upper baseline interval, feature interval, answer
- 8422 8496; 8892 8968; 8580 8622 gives 1.47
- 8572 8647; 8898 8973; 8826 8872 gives -0.55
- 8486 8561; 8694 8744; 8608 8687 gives 2.67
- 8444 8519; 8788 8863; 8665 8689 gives 0.89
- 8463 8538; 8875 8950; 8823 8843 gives -0.56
